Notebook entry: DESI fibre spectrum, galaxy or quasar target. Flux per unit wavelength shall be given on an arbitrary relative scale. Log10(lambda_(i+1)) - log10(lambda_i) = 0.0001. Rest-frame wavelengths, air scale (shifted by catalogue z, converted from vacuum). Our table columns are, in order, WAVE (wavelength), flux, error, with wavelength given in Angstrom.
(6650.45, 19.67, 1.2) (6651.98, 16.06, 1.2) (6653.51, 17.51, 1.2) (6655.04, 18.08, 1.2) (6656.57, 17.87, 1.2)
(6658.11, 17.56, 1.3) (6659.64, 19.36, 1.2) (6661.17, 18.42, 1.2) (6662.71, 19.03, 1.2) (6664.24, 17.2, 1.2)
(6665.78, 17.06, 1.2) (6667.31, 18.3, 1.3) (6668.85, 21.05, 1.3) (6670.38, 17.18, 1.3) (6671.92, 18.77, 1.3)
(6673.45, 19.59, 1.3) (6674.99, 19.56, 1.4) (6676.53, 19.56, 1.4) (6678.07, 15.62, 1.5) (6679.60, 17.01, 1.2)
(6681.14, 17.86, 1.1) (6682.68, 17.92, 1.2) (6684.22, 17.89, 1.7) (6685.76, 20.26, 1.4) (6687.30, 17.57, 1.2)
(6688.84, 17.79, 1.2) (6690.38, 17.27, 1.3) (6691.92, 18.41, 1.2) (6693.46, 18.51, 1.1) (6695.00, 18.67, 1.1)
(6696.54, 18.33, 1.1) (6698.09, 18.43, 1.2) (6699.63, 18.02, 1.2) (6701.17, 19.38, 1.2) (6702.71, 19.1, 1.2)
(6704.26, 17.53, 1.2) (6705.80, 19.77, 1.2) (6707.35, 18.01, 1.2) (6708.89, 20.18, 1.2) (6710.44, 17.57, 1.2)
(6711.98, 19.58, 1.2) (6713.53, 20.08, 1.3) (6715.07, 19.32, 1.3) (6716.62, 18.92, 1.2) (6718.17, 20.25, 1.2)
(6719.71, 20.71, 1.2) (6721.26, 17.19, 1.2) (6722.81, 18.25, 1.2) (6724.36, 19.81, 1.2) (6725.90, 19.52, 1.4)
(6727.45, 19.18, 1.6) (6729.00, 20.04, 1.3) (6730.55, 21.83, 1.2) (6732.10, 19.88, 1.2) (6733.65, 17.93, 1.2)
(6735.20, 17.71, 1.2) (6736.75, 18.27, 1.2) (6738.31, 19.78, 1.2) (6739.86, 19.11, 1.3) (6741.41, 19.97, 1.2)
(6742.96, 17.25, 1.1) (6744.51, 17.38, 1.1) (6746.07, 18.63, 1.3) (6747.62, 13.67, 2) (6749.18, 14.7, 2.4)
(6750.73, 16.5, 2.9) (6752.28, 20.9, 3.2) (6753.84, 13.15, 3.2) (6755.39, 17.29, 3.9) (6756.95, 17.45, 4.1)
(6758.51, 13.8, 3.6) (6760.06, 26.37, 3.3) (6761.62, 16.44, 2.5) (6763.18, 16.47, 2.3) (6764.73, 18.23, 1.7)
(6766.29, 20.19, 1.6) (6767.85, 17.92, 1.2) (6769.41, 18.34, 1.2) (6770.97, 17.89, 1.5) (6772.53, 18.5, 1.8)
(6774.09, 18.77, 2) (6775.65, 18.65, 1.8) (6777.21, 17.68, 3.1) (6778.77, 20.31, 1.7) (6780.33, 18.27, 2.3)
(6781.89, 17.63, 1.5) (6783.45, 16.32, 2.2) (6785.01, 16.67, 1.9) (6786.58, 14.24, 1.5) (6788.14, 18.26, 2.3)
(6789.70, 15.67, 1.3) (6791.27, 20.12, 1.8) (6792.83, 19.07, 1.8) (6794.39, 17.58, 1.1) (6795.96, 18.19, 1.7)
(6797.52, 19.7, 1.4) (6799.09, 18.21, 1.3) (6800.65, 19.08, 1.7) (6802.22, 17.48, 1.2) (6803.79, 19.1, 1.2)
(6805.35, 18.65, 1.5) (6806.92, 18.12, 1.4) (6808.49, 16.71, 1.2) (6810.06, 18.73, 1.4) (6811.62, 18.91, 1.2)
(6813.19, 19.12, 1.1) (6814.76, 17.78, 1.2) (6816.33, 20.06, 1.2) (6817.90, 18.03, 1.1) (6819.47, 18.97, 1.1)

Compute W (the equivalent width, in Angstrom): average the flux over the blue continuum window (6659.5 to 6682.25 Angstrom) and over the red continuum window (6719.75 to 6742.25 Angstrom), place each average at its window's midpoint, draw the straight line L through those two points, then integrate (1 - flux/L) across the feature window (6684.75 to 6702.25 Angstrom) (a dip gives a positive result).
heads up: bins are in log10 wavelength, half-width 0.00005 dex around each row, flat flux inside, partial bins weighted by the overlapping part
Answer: 0.2 Angstrom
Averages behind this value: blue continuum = 18.3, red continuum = 19.2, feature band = 18.4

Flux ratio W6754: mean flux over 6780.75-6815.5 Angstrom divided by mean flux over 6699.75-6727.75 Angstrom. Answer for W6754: 0.94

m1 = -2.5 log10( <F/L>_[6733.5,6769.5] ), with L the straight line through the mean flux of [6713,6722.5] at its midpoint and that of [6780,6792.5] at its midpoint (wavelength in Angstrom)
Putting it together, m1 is 0.03 mag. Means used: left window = 19.3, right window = 17.2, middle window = 17.8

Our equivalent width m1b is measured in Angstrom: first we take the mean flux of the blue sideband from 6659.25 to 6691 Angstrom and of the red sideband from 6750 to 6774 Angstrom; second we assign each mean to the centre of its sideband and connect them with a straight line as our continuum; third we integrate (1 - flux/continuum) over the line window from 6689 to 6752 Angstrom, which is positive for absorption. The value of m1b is -1.7 Angstrom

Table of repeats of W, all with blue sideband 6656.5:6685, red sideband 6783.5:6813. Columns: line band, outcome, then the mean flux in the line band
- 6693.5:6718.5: -0.99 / 18.9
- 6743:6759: 1.47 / 16.4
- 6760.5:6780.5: -0.39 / 18.4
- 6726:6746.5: -1.00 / 19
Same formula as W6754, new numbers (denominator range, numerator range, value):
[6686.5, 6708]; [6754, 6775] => 0.99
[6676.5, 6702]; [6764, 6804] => 1.00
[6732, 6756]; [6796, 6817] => 1.06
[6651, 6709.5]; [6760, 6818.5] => 1.00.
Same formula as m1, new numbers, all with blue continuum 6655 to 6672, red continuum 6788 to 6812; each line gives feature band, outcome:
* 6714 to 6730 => -0.060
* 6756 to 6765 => 0.014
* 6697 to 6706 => -0.018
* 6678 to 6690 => 0.028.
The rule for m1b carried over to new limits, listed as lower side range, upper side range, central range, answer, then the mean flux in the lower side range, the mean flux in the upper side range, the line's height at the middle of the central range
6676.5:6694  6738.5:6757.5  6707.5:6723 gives -1.4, 17.9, 17.2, 17.6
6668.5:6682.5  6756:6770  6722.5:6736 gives -0.8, 18.4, 18.3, 18.3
